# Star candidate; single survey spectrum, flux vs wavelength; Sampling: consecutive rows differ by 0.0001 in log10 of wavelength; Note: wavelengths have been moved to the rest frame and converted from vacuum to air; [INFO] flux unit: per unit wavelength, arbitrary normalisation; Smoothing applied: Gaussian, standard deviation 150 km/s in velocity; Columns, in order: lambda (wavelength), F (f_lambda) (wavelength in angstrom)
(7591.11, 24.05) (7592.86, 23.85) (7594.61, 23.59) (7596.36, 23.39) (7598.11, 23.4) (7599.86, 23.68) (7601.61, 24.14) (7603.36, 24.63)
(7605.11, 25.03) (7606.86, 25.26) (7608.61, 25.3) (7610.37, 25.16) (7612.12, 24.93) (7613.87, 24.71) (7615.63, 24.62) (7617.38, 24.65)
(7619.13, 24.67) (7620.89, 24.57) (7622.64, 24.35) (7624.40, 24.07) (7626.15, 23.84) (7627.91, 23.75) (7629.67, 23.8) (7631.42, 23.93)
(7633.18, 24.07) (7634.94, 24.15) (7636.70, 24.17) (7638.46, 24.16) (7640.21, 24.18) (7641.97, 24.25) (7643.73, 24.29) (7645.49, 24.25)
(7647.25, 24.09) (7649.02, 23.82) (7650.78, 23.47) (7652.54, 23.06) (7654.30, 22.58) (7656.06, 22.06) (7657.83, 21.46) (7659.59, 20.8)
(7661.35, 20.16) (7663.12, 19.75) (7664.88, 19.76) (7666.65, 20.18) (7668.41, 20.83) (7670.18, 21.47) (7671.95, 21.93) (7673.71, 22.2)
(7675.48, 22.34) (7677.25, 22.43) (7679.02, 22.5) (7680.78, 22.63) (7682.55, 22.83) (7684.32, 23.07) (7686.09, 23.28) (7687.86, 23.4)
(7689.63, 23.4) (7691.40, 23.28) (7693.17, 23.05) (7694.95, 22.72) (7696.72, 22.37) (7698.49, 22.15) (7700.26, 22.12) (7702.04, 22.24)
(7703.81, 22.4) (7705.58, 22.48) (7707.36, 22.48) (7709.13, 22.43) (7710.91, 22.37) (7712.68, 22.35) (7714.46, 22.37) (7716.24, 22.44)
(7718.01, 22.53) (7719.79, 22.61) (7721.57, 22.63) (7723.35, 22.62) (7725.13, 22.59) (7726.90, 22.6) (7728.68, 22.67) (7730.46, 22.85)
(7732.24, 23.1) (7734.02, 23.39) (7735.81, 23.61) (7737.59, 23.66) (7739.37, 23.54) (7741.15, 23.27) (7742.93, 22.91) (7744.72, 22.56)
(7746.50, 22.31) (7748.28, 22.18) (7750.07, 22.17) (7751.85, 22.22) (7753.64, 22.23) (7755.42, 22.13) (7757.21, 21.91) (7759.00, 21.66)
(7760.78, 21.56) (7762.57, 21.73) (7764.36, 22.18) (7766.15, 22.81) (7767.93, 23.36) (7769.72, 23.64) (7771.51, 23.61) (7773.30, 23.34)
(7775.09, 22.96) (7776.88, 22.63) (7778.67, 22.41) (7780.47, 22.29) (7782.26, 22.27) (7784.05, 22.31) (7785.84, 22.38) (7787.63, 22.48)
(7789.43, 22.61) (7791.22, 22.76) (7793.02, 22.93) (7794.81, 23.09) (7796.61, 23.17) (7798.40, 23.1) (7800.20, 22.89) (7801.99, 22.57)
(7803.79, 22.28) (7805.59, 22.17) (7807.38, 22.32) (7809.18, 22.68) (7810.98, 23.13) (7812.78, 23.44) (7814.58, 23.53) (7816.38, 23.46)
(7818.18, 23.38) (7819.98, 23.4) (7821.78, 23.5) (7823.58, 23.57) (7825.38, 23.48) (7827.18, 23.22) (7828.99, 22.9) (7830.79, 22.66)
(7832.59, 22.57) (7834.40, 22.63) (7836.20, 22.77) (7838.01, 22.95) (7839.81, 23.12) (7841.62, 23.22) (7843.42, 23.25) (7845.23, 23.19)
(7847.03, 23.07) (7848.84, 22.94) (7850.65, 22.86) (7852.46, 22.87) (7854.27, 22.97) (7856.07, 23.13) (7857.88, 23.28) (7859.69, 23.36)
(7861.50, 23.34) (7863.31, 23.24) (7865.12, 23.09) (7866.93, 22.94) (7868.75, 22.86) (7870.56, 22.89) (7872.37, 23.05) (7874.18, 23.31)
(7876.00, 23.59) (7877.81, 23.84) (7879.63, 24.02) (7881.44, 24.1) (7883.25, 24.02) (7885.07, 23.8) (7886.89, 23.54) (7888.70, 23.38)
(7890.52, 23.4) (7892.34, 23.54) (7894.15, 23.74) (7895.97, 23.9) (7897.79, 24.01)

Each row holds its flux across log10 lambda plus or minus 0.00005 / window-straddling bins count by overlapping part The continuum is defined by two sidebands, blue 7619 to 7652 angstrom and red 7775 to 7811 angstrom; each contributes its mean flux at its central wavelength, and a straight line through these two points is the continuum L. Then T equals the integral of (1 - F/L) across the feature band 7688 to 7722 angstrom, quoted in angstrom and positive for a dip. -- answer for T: 1.3 angstrom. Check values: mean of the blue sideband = 24.1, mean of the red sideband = 22.6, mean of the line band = 22.6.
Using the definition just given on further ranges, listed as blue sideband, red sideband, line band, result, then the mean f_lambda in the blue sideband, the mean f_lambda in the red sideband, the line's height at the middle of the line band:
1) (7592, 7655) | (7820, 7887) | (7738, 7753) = 0.6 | 24.2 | 23.2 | 23.7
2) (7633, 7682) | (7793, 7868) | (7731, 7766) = 0.4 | 22.5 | 23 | 22.8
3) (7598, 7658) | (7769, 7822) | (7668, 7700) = 1.5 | 24.1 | 22.9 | 23.7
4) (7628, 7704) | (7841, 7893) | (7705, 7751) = 0.3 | 22.7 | 23.3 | 22.9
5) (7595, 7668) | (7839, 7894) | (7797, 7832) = 0.5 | 23.6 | 23.3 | 23.4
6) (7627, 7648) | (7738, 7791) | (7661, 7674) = 1.6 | 24.1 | 22.6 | 23.7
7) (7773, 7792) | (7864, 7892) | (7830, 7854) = 0.2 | 22.6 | 23.4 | 23.1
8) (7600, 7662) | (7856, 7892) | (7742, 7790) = 2.4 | 23.9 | 23.4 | 23.6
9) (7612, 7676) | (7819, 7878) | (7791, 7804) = 0.1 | 23.1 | 23.1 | 23.1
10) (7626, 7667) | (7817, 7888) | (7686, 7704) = 0.2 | 22.9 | 23.2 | 23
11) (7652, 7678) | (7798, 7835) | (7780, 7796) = 0.1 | 21.4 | 23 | 22.7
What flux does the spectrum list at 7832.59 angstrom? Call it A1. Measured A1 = 22.57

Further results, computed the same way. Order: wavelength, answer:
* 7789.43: 22.61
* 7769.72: 23.64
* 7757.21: 21.91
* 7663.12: 19.75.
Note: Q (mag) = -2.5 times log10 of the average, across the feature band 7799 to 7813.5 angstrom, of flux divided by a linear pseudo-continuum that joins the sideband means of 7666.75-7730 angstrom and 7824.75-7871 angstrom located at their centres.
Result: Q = 0.01 mag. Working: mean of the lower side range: 22.5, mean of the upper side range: 23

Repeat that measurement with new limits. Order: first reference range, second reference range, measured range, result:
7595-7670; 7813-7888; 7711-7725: 0.04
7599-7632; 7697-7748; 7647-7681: 0.09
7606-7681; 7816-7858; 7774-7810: 0.02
